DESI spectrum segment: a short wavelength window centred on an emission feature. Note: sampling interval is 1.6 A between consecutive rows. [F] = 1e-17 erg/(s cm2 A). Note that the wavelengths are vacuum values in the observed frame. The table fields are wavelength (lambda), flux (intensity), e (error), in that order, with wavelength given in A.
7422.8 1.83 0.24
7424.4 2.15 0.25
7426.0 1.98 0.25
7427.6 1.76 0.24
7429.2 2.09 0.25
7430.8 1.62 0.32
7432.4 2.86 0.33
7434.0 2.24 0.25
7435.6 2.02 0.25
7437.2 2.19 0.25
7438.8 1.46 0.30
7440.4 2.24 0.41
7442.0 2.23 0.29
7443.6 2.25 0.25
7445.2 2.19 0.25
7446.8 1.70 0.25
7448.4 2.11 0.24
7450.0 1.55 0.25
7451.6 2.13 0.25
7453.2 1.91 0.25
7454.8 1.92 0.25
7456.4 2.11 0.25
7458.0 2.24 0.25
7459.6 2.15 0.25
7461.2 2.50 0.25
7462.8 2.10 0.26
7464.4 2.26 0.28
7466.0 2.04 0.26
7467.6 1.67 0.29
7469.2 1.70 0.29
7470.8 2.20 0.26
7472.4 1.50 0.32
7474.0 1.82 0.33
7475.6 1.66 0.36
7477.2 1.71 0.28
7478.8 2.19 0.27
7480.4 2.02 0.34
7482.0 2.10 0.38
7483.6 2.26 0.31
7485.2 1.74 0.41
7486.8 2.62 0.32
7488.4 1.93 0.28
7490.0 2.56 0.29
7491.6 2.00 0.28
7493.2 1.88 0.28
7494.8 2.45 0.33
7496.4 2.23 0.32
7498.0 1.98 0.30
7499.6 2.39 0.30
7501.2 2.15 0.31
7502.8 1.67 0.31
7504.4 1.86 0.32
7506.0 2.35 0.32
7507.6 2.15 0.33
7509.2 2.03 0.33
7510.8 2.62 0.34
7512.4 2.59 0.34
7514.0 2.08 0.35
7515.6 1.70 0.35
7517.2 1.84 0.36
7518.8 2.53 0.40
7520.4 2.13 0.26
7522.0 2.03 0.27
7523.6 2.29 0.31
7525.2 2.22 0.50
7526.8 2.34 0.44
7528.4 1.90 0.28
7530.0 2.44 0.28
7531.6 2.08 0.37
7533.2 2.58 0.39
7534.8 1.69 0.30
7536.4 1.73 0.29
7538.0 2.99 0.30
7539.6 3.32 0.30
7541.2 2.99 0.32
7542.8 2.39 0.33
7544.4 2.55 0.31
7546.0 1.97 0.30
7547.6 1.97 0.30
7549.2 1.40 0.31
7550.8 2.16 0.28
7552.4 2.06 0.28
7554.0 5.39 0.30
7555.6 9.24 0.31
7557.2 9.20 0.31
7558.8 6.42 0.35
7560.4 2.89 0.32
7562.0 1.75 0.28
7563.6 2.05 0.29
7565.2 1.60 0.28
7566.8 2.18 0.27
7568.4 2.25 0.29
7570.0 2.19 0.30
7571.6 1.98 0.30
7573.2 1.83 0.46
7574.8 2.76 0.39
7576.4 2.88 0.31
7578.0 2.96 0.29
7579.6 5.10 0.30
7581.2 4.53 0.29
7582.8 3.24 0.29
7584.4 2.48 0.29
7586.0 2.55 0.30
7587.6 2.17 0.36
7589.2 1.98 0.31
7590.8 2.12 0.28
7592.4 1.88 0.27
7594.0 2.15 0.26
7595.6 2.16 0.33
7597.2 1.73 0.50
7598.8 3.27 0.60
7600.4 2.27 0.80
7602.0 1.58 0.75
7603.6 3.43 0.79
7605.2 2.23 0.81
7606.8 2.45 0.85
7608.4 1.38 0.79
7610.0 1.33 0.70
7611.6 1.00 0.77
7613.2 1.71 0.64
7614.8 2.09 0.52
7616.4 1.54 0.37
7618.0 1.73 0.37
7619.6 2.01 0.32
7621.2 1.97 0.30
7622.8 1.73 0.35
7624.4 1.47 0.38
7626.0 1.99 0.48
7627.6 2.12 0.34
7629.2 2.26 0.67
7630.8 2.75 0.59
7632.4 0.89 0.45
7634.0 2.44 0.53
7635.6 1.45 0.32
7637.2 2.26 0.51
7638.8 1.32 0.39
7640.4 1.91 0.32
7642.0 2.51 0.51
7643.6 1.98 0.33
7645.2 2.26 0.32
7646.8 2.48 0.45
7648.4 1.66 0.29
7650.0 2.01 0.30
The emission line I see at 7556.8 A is H-alpha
